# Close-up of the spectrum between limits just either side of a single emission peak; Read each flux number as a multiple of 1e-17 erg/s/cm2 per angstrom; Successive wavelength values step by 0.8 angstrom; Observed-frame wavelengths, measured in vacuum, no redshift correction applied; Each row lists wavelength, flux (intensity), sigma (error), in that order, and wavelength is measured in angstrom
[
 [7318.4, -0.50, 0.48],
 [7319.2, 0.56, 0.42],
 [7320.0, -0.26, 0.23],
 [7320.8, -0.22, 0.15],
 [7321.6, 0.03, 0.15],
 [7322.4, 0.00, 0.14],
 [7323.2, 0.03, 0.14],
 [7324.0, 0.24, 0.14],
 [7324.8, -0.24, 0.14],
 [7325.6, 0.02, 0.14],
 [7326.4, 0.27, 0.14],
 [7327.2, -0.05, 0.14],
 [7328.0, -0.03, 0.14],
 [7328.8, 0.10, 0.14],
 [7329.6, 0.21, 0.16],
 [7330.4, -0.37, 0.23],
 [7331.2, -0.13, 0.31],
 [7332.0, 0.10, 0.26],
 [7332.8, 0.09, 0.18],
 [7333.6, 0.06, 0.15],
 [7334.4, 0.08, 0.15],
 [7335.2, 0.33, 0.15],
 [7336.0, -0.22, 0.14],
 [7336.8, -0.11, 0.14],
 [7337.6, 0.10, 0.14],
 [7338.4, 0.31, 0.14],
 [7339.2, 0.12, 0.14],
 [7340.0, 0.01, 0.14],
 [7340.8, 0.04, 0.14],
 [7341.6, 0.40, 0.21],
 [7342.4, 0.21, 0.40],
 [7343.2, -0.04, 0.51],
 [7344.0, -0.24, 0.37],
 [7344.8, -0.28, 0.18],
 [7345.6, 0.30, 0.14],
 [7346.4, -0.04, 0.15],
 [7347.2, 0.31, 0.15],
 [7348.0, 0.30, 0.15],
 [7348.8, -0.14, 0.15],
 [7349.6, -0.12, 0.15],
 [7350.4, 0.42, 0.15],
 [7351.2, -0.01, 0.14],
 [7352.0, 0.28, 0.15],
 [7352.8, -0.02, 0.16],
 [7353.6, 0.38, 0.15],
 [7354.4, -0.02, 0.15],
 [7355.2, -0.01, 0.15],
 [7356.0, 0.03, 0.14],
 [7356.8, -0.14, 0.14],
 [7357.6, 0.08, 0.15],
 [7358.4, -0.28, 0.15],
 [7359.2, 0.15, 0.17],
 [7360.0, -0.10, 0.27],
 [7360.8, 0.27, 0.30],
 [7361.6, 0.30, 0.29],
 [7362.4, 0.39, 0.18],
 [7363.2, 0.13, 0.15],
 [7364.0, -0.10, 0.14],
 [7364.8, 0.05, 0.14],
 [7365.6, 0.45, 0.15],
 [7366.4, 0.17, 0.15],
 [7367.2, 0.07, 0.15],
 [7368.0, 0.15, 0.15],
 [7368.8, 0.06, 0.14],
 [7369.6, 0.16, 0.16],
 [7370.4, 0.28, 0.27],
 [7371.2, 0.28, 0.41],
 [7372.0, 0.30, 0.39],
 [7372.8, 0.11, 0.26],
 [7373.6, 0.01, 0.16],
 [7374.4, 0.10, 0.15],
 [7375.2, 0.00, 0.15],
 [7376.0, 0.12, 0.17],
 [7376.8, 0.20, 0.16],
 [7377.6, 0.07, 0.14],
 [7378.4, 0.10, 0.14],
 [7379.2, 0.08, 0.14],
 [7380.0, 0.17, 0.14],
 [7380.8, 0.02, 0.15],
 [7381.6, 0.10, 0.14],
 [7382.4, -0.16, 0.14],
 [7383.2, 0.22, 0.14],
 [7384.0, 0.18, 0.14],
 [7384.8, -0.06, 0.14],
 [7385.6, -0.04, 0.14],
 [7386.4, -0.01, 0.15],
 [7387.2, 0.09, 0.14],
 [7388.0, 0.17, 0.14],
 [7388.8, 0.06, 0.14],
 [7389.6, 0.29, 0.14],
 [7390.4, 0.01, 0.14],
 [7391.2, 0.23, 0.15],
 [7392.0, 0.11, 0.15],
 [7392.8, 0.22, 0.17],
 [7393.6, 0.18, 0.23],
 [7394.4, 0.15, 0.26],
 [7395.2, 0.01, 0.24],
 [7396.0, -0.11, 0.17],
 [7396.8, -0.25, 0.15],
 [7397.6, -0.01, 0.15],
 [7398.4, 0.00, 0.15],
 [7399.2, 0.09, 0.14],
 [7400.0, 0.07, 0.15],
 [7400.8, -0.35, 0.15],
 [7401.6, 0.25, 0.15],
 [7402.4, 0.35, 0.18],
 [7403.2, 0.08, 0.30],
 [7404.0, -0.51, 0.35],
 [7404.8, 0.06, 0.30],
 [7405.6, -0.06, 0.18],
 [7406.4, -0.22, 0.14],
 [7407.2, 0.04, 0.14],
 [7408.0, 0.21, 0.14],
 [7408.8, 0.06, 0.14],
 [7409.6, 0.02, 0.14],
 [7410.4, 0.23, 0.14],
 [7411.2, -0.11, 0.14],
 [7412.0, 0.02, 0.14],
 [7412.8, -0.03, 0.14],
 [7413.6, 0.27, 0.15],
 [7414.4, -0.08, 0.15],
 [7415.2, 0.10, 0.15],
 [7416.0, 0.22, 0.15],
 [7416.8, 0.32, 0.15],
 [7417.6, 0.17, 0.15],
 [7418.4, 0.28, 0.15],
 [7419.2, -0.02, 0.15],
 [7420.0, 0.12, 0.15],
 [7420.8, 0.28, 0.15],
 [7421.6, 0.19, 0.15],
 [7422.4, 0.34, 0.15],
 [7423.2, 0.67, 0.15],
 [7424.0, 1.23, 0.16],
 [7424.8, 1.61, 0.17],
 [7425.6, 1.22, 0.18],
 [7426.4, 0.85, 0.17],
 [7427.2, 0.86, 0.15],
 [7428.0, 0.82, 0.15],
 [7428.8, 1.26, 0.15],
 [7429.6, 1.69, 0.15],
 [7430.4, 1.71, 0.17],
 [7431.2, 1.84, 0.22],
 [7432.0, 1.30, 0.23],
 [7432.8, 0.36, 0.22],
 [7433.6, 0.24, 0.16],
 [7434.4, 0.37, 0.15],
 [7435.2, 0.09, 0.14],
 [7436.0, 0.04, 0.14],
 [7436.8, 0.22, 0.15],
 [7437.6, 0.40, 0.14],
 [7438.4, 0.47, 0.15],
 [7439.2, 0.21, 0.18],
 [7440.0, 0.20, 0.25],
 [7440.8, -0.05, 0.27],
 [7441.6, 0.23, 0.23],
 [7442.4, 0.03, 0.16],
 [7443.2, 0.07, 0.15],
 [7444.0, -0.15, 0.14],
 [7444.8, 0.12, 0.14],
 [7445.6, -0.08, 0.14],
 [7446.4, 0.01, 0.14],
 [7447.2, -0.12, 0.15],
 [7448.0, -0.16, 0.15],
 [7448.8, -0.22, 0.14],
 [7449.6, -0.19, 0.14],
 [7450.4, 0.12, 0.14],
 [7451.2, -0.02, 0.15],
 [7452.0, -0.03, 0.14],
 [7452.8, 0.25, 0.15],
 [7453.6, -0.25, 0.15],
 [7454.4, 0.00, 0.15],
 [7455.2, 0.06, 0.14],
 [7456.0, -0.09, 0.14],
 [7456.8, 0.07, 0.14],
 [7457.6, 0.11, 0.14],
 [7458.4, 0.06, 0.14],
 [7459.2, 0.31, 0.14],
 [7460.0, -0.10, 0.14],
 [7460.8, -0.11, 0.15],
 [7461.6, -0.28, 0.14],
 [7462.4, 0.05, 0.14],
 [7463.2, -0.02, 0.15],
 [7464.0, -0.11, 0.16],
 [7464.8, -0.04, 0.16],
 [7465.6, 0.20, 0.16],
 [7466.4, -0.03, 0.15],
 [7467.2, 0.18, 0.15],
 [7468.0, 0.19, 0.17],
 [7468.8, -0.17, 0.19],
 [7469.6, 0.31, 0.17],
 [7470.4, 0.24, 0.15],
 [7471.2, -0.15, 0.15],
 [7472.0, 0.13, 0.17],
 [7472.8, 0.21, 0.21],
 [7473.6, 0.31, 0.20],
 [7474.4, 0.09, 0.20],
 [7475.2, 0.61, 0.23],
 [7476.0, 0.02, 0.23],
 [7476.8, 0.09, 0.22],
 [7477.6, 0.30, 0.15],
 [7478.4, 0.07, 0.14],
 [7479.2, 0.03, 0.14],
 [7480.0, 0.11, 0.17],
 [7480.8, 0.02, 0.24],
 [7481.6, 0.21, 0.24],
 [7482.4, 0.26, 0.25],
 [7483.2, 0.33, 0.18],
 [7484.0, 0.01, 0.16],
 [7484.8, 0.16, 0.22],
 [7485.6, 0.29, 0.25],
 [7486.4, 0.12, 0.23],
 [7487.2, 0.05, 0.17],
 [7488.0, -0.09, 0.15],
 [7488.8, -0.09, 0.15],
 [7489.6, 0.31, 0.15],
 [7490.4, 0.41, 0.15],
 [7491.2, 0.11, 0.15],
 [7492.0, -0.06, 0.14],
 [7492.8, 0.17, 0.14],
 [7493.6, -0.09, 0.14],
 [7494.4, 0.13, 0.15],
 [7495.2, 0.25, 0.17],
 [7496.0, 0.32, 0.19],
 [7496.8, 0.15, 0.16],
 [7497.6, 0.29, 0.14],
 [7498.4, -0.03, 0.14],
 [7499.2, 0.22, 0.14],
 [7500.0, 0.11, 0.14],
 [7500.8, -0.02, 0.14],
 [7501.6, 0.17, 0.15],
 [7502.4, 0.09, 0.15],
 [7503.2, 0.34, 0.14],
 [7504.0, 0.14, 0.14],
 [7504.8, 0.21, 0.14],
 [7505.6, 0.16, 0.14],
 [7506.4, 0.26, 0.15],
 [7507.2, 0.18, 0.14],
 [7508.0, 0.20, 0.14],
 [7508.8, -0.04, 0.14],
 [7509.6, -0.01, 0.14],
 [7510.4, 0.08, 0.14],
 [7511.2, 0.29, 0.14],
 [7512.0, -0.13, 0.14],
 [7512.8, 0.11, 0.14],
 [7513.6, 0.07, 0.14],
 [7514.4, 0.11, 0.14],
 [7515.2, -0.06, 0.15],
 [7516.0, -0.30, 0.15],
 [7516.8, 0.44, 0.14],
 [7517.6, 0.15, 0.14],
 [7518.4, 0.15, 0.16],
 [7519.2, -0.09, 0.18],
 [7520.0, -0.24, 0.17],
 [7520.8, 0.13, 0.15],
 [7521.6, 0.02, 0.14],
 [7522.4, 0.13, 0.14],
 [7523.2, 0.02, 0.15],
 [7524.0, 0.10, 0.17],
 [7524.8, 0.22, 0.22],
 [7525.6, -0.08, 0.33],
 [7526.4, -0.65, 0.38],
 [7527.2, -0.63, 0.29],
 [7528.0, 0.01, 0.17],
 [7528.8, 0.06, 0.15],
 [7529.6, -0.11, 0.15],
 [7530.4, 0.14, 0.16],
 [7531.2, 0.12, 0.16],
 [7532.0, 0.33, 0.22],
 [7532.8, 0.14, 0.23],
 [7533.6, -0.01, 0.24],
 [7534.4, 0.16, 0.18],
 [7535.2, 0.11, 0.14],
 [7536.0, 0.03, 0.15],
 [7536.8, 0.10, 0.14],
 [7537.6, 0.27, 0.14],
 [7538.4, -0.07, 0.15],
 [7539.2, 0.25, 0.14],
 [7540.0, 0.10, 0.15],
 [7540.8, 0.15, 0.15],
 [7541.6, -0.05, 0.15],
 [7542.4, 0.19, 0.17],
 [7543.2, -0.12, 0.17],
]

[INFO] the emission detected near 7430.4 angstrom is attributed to [O II]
